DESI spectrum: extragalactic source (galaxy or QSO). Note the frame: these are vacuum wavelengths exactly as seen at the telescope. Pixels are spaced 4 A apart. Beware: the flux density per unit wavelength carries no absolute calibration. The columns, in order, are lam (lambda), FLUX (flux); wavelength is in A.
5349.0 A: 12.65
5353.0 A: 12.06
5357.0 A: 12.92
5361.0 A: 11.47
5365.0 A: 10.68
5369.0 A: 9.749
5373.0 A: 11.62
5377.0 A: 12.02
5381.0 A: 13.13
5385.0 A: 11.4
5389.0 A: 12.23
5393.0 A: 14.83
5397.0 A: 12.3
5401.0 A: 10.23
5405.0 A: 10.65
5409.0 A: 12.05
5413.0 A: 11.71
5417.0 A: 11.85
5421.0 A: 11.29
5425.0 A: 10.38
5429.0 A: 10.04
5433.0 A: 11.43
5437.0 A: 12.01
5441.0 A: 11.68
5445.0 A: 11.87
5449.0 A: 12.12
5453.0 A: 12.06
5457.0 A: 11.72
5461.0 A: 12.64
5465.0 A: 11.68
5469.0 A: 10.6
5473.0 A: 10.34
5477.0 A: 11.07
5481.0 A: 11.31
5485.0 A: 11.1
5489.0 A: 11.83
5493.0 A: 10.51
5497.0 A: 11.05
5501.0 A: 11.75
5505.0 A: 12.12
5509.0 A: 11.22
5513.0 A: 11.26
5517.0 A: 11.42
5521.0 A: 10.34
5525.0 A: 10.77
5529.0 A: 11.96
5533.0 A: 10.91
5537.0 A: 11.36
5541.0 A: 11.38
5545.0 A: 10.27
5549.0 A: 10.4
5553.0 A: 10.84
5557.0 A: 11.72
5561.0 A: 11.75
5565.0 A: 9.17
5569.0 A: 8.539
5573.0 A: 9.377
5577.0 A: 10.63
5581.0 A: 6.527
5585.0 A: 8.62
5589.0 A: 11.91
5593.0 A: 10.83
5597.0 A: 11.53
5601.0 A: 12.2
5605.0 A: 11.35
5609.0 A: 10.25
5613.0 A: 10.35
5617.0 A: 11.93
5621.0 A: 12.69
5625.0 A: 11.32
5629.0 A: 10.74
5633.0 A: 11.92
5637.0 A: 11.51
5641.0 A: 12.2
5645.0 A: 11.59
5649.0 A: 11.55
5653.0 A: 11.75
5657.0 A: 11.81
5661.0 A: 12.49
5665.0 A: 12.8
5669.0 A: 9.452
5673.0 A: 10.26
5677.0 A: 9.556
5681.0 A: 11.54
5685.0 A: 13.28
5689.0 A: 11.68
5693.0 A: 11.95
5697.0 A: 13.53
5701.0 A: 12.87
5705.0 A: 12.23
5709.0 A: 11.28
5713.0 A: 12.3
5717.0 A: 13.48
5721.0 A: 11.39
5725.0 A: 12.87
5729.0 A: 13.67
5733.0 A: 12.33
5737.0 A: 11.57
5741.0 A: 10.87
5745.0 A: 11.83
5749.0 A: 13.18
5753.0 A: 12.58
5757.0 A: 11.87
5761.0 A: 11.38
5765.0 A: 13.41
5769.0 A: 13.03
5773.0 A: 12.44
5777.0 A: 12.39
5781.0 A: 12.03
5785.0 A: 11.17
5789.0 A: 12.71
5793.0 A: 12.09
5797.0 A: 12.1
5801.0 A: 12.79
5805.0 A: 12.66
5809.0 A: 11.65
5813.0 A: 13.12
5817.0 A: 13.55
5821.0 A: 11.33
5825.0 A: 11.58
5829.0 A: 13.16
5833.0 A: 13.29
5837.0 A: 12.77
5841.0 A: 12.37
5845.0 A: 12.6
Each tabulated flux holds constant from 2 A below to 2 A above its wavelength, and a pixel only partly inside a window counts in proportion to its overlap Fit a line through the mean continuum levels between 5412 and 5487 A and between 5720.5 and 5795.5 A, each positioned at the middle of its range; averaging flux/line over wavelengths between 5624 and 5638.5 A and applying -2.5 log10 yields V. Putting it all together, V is 0.051 mag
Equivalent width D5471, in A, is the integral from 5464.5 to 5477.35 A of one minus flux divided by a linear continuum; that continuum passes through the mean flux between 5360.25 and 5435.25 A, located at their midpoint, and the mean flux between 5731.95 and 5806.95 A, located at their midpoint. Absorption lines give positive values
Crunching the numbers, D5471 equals 0.9 A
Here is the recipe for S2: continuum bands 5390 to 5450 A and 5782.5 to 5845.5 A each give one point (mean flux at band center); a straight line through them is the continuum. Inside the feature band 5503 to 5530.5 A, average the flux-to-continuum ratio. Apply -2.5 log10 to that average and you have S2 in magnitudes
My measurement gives 0.05 mag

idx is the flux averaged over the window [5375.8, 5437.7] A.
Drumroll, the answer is 11.7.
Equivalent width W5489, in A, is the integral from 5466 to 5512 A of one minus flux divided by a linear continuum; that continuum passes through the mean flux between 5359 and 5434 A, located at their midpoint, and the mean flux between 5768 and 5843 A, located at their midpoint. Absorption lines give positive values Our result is 2.1 A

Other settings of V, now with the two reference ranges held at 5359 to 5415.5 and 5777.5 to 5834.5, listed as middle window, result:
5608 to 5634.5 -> 0.07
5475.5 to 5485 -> 0.06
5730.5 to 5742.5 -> 0.05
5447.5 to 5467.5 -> -0.02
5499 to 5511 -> 0.02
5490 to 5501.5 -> 0.08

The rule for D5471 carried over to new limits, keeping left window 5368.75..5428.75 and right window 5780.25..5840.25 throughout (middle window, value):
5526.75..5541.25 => 0.66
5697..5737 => -0.81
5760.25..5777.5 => -0.40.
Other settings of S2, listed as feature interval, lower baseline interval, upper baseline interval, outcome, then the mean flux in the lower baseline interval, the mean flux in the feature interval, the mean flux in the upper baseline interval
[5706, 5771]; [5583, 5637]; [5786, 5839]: -0.03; 11.2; 12.3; 12.5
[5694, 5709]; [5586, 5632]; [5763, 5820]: -0.06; 11.3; 12.6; 12.5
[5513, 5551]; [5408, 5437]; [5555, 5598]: -0.06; 11.3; 11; 10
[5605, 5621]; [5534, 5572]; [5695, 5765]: 0.00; 10.6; 11.1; 12.3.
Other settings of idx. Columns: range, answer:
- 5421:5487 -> 11.4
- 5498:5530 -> 11.3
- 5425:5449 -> 11.4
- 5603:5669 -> 11.6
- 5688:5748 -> 12.3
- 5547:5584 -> 9.85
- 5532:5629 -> 10.7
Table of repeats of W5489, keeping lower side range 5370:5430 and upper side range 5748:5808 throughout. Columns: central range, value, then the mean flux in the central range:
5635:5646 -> 0.31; 11.8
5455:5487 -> 1.42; 11.3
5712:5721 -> -0.27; 12.6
